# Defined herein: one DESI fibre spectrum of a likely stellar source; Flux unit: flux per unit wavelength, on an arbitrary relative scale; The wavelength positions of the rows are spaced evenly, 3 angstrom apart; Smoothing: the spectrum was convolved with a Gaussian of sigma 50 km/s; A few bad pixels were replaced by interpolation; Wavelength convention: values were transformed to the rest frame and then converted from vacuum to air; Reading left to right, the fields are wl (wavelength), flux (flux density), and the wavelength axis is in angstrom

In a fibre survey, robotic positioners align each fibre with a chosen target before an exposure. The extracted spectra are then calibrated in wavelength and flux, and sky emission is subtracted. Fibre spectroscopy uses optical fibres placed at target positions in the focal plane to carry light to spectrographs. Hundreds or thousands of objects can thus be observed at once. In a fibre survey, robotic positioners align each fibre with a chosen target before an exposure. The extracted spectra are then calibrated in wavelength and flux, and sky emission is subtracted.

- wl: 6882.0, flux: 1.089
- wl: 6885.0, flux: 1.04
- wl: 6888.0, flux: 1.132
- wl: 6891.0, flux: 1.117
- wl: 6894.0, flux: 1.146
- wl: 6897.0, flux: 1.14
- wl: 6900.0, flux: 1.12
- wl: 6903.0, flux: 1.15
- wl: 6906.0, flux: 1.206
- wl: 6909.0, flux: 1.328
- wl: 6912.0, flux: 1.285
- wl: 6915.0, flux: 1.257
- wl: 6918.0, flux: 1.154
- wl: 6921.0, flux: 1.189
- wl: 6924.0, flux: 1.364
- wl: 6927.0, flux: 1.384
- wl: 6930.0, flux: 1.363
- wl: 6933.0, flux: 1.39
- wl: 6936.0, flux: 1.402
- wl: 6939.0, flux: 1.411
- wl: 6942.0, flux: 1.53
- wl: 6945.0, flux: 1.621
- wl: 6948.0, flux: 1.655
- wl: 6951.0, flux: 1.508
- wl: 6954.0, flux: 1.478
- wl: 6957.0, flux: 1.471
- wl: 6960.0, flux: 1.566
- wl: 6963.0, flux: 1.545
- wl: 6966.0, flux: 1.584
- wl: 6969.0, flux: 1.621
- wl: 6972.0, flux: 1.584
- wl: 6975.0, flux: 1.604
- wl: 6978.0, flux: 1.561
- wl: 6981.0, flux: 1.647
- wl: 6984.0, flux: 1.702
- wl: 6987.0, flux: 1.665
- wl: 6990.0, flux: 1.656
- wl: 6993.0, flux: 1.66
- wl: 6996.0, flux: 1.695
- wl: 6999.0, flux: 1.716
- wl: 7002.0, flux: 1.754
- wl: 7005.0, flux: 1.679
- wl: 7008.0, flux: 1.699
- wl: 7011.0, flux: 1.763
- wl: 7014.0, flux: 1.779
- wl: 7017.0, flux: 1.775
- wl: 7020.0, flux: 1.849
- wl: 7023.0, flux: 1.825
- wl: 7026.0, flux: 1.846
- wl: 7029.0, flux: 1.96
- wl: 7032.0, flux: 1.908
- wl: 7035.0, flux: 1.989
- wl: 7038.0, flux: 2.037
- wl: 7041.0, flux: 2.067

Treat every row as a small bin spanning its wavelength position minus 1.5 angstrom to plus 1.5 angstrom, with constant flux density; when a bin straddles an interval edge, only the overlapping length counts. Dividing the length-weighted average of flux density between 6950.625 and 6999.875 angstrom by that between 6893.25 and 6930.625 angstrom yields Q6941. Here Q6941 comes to 1.30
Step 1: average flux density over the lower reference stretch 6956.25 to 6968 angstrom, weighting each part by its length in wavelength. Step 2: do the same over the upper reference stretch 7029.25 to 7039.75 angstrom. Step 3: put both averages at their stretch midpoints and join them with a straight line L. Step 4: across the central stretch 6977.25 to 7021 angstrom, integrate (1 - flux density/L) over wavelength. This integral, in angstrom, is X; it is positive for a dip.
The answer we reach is 1.5 angstrom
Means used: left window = 1.55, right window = 1.98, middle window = 1.71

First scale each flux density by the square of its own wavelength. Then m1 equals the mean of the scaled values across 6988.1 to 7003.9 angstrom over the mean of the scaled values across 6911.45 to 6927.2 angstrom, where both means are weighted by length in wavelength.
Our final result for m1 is 1.4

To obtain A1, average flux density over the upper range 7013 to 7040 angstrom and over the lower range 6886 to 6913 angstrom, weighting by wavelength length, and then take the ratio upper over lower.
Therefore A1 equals 1.6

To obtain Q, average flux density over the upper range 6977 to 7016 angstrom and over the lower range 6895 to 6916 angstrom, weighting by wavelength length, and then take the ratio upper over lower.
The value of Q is 1.4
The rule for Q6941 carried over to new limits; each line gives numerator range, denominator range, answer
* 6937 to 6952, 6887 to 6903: 1.36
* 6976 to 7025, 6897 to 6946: 1.31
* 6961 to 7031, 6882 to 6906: 1.52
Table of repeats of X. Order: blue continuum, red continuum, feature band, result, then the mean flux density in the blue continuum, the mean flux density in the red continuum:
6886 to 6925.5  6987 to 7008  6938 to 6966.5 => -1.8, 1.2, 1.69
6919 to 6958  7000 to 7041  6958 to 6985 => 0.1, 1.44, 1.84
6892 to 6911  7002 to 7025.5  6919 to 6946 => -1.0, 1.18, 1.77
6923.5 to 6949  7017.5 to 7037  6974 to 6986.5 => 0.3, 1.46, 1.89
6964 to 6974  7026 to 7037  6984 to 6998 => 0.3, 1.59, 1.94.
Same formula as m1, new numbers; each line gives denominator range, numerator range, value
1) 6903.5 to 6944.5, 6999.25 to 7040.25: 1.42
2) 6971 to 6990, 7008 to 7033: 1.13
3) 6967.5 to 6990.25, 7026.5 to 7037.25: 1.21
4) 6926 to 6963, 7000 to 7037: 1.25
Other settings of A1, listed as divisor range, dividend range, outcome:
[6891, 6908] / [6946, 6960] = 1.33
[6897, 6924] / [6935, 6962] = 1.25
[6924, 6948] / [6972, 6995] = 1.13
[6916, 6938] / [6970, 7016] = 1.27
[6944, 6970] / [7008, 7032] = 1.17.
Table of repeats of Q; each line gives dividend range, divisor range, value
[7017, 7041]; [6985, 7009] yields 1.13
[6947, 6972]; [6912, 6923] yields 1.27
